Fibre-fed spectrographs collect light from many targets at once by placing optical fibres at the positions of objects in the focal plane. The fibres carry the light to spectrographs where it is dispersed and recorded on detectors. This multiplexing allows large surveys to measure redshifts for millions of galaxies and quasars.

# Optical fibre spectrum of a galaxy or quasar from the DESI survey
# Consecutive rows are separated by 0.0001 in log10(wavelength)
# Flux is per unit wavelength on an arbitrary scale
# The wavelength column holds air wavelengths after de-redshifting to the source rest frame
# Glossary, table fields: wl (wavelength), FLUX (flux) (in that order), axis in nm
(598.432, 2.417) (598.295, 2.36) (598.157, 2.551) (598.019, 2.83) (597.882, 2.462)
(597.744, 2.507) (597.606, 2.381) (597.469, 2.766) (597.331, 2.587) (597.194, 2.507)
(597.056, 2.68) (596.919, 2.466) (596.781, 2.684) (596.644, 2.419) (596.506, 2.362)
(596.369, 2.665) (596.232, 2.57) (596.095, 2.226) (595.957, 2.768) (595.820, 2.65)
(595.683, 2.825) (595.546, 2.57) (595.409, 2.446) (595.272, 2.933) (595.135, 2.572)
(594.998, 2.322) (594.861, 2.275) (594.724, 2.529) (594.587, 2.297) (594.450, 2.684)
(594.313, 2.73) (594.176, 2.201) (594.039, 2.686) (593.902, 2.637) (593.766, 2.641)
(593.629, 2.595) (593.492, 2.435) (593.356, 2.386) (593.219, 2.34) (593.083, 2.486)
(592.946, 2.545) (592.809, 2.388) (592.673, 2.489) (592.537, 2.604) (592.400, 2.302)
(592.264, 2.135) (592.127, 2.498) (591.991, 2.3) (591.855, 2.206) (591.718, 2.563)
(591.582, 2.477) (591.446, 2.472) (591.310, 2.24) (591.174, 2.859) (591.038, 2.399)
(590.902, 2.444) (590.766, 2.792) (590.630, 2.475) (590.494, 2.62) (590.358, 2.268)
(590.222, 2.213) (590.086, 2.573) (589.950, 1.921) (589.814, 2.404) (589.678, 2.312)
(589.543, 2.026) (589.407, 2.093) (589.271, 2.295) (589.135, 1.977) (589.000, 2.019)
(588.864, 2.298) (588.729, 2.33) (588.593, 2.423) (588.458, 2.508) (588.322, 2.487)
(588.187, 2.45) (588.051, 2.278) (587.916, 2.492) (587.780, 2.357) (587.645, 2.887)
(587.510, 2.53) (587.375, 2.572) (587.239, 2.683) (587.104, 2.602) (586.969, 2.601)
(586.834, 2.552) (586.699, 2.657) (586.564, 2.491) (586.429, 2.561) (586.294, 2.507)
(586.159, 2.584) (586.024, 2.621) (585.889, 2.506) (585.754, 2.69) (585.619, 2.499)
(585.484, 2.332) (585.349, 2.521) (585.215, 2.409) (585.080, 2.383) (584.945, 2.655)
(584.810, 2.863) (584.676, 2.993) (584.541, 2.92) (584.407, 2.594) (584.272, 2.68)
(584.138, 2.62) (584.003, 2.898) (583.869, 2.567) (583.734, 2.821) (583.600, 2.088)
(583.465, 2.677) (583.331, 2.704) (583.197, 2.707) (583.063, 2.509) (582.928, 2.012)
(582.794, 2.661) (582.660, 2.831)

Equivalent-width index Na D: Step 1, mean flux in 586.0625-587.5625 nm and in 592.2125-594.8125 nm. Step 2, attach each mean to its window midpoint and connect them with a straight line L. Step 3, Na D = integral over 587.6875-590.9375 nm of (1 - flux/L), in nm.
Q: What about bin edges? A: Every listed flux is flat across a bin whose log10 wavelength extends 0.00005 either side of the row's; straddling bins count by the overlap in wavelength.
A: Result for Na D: 0.26 nm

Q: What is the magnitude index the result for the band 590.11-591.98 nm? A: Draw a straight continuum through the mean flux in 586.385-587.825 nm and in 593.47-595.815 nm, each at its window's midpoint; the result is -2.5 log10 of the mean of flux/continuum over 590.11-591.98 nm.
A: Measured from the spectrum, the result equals 0.05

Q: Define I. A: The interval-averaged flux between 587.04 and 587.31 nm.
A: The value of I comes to 2.64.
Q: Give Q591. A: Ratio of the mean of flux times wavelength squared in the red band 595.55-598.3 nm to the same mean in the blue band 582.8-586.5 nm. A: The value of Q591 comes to 1.03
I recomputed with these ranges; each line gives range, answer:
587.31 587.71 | 2.67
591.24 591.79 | 2.44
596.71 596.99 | 2.58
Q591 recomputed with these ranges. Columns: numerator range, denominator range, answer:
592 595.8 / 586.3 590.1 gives 1.06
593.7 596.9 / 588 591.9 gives 1.10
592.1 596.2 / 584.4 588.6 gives 1.00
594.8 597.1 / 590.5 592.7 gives 1.05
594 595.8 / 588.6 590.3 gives 1.17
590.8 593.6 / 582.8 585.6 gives 0.96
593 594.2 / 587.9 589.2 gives 1.10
